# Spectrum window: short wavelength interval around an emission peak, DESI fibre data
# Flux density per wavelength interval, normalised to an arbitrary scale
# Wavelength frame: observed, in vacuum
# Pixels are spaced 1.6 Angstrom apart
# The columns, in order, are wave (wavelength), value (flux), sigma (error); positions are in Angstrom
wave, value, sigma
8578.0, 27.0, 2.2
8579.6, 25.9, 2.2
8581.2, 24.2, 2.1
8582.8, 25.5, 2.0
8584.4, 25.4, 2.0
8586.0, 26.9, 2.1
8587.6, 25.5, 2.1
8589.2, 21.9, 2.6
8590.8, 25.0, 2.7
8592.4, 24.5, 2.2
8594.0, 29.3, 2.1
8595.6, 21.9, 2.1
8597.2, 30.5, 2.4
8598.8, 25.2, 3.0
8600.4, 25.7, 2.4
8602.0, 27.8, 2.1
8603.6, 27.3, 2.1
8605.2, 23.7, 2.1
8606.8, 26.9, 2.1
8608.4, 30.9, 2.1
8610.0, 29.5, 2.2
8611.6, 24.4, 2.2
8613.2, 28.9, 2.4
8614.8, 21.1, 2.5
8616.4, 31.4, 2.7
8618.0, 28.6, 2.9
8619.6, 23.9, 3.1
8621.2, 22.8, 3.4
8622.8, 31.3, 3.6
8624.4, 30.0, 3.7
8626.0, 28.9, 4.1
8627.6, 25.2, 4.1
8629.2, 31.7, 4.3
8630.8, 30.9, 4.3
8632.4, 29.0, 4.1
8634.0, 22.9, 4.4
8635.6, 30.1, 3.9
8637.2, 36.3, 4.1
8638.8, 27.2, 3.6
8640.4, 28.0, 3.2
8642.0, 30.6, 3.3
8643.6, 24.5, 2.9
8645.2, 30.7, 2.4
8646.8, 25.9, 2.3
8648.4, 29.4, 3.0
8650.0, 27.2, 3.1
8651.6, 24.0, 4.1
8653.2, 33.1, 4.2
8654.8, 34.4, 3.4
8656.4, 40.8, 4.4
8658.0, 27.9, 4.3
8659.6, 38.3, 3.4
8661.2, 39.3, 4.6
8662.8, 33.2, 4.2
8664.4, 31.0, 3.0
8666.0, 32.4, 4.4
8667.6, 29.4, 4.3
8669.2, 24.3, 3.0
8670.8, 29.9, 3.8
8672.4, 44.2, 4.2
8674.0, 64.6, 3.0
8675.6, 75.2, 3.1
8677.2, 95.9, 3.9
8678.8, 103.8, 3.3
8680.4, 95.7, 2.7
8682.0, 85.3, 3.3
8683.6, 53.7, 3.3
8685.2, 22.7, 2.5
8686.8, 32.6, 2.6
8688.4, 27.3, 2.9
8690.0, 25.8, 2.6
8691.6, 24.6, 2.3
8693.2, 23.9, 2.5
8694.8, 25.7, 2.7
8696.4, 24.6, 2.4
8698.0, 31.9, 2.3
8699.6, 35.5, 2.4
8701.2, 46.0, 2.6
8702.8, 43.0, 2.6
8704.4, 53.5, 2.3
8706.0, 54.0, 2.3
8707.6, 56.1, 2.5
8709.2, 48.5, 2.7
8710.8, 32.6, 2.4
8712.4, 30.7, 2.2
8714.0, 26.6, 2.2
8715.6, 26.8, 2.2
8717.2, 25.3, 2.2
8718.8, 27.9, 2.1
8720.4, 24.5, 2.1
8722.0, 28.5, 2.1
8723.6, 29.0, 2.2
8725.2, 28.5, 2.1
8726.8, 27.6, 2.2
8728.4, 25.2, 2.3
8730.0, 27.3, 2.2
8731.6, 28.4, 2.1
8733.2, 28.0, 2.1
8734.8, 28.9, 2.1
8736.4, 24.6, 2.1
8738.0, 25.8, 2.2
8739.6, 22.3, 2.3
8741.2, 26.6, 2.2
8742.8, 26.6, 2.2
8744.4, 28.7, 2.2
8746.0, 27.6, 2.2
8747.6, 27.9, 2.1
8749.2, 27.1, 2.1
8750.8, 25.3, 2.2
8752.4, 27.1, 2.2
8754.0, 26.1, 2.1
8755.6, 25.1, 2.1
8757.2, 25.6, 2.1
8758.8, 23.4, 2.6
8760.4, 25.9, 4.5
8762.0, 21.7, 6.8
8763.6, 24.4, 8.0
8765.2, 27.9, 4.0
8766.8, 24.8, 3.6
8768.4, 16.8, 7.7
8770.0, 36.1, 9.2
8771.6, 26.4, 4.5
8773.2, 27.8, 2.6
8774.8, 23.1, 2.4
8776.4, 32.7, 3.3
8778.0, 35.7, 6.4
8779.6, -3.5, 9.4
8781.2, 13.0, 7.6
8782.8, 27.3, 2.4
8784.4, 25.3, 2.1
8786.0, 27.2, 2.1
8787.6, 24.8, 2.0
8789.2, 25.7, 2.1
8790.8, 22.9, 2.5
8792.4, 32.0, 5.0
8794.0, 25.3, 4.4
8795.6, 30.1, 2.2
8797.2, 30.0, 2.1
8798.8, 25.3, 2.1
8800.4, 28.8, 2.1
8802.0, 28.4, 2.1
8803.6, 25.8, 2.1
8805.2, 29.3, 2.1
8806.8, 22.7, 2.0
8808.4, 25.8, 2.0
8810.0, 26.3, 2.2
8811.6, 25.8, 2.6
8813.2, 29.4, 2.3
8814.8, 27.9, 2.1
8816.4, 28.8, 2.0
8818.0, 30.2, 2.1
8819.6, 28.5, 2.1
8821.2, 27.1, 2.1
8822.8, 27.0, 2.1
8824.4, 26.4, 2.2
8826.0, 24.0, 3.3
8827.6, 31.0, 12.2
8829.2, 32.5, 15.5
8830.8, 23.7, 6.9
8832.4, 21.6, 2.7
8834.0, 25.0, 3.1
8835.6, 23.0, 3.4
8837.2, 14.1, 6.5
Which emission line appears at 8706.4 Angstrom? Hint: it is [N II] 6583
